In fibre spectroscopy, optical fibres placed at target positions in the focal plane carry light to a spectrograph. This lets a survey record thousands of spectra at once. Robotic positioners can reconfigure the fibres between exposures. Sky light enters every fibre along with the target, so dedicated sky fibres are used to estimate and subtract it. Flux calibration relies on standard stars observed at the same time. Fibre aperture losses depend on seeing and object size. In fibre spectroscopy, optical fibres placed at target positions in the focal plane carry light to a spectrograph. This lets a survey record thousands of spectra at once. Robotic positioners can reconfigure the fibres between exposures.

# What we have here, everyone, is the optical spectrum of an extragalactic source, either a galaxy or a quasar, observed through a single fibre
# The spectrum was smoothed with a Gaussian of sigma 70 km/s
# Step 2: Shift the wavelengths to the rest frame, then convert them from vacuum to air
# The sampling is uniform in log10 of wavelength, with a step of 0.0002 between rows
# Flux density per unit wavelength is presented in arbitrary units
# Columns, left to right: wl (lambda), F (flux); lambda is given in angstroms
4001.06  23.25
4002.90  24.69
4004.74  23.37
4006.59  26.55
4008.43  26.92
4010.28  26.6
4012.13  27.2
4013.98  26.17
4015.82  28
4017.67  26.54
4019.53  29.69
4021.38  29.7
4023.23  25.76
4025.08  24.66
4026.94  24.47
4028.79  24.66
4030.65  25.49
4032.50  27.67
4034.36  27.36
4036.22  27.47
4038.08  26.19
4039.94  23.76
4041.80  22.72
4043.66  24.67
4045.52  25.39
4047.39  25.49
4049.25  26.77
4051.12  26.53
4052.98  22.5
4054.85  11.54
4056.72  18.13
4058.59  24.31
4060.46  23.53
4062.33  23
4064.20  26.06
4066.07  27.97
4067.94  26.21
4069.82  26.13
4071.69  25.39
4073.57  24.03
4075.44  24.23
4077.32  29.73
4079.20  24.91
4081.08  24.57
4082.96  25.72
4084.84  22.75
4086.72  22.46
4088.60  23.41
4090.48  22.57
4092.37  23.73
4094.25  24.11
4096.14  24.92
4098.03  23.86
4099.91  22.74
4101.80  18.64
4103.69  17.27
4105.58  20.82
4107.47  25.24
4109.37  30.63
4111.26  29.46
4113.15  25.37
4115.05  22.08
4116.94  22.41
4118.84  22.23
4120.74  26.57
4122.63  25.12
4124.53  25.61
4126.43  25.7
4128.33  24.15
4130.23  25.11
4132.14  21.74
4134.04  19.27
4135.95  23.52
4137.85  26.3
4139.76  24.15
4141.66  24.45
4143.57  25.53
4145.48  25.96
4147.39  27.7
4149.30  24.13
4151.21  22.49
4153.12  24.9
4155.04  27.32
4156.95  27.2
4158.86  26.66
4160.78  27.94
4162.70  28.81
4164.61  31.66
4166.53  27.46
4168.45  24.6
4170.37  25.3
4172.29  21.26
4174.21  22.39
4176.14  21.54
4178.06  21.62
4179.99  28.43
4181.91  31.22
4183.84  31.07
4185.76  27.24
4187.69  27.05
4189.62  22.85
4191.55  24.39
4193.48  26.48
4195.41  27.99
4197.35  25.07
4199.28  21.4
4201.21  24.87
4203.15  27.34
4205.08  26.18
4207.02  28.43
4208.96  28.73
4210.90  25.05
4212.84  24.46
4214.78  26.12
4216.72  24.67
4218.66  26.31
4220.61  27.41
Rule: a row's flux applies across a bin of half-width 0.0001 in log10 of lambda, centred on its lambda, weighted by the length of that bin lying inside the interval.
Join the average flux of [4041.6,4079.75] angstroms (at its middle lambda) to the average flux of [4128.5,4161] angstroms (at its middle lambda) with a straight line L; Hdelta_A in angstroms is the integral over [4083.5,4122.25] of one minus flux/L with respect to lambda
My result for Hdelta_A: 1.5 angstroms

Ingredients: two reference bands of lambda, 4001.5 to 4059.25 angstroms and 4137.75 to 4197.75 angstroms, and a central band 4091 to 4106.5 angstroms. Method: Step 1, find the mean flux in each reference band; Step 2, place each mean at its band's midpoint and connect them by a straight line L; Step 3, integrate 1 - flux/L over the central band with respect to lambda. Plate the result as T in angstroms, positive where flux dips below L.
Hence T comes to 2.1 angstroms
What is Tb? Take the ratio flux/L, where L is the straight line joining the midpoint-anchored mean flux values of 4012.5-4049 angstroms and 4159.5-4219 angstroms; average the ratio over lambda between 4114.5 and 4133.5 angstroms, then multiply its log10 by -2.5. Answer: 0.09 mag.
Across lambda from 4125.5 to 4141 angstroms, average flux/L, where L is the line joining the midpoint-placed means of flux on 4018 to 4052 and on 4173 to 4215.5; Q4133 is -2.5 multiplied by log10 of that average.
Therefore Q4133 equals 0.10 mag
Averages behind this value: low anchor 26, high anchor 25.9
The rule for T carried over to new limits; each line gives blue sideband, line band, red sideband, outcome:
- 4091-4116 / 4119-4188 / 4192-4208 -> -1.8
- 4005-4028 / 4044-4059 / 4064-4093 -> 1.8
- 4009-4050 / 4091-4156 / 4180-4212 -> 5.5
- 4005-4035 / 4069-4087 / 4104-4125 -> 0.3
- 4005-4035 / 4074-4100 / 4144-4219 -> 2.0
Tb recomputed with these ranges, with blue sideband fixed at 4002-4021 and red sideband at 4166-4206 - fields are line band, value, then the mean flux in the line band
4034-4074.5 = 0.090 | 24.3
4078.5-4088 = 0.092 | 24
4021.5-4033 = 0.036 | 25.7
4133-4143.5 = 0.093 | 23.7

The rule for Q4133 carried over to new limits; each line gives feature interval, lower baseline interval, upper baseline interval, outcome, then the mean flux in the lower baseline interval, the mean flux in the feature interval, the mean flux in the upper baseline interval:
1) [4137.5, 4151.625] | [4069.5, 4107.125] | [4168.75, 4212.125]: -0.017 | 23.6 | 25.1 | 25.7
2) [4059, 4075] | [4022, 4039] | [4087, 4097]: -0.027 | 26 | 25.2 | 23.7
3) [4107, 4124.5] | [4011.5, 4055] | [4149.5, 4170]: 0.038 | 25.7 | 25.5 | 26.8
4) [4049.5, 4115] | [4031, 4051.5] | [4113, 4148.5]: 0.054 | 25.8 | 23.9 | 24.3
